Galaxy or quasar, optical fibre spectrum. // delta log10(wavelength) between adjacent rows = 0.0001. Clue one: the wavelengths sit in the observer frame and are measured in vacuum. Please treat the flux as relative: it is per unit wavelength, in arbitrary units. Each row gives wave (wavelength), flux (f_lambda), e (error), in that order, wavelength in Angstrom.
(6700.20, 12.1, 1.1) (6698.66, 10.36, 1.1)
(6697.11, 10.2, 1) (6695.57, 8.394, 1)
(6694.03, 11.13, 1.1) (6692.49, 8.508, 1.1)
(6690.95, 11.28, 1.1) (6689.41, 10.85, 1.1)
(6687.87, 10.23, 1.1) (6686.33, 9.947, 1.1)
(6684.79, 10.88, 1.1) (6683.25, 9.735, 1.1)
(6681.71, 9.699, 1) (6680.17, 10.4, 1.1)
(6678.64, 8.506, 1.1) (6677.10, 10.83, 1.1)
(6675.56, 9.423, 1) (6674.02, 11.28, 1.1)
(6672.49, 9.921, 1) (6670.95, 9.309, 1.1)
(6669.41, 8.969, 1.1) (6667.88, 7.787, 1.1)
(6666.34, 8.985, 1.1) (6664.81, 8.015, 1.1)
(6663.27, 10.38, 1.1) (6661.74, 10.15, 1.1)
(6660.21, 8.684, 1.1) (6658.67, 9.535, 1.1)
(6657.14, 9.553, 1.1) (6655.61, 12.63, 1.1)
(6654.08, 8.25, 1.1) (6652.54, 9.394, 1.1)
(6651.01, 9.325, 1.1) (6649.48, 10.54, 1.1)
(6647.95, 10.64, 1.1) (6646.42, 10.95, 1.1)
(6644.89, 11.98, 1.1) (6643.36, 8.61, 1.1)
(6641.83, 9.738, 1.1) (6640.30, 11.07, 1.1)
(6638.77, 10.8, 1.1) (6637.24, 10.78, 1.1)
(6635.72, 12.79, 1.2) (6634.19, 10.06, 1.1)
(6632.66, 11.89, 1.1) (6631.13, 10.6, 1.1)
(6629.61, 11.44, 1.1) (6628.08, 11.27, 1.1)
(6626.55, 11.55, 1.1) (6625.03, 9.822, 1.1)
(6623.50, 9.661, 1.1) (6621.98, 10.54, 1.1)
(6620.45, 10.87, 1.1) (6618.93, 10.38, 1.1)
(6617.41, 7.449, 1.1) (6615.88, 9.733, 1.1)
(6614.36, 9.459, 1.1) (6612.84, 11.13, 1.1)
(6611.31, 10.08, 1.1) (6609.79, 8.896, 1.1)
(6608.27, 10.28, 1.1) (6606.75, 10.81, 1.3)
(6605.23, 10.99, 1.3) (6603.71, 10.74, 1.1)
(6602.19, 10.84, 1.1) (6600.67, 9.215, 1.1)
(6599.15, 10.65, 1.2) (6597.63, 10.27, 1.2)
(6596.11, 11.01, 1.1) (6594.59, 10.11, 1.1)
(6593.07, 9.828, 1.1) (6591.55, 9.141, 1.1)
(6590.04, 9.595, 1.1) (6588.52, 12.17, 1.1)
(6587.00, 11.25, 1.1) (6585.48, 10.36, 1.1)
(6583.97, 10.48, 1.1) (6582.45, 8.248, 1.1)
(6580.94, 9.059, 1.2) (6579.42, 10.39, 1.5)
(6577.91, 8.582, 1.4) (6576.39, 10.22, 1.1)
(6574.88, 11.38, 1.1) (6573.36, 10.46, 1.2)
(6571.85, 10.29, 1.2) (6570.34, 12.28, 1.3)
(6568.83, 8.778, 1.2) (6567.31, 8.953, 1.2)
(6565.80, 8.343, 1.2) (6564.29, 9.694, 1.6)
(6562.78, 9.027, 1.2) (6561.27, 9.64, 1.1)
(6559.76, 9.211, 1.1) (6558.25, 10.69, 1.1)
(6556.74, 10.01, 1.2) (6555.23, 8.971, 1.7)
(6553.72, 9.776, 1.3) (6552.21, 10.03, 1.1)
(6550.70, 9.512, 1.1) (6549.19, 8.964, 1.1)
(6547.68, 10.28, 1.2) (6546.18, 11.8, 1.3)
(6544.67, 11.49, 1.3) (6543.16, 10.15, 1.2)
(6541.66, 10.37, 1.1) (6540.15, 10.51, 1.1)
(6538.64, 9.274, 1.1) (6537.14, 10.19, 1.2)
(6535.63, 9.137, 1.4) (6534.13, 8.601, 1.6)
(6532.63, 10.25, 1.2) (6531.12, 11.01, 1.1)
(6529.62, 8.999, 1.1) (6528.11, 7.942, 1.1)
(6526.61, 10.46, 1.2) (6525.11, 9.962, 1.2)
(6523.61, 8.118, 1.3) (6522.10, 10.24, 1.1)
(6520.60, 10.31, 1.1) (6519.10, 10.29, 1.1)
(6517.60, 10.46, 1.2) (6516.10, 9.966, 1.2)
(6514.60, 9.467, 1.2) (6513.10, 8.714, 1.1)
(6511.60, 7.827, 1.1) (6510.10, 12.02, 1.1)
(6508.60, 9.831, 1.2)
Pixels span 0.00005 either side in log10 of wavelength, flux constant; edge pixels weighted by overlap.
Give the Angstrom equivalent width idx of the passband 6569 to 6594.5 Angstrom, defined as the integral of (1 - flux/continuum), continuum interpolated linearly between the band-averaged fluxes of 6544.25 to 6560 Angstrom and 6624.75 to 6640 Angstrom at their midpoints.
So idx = 0.64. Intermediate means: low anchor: 10.1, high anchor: 11.1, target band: 10.2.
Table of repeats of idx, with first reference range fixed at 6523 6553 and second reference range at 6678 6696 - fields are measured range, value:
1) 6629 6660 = -1.63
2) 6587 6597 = -0.47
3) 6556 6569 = 0.64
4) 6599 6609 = -0.57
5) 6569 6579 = -0.54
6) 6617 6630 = -0.57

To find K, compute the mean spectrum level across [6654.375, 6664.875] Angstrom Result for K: 9.9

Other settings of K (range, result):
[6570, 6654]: 10.3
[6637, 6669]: 9.87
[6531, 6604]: 10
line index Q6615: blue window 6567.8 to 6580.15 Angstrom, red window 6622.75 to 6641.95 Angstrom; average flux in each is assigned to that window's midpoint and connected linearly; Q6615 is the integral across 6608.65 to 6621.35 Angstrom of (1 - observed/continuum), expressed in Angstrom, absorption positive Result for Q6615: 1.13 Angstrom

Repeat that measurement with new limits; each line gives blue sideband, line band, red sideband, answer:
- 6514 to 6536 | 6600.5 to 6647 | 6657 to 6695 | -3.6 Angstrom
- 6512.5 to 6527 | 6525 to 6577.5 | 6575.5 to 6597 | 0.1 Angstrom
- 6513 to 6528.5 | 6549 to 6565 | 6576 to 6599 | 0.5 Angstrom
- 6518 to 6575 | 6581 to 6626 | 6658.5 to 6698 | -1.5 Angstrom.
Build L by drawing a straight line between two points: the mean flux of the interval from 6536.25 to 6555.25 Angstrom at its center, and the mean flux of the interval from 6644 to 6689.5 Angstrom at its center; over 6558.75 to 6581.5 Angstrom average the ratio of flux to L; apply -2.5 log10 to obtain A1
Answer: 0.03 mag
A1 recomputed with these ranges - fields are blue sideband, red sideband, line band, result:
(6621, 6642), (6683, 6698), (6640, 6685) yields 0.07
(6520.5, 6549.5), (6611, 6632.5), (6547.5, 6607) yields 0.01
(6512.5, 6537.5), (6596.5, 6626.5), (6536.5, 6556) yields -0.04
